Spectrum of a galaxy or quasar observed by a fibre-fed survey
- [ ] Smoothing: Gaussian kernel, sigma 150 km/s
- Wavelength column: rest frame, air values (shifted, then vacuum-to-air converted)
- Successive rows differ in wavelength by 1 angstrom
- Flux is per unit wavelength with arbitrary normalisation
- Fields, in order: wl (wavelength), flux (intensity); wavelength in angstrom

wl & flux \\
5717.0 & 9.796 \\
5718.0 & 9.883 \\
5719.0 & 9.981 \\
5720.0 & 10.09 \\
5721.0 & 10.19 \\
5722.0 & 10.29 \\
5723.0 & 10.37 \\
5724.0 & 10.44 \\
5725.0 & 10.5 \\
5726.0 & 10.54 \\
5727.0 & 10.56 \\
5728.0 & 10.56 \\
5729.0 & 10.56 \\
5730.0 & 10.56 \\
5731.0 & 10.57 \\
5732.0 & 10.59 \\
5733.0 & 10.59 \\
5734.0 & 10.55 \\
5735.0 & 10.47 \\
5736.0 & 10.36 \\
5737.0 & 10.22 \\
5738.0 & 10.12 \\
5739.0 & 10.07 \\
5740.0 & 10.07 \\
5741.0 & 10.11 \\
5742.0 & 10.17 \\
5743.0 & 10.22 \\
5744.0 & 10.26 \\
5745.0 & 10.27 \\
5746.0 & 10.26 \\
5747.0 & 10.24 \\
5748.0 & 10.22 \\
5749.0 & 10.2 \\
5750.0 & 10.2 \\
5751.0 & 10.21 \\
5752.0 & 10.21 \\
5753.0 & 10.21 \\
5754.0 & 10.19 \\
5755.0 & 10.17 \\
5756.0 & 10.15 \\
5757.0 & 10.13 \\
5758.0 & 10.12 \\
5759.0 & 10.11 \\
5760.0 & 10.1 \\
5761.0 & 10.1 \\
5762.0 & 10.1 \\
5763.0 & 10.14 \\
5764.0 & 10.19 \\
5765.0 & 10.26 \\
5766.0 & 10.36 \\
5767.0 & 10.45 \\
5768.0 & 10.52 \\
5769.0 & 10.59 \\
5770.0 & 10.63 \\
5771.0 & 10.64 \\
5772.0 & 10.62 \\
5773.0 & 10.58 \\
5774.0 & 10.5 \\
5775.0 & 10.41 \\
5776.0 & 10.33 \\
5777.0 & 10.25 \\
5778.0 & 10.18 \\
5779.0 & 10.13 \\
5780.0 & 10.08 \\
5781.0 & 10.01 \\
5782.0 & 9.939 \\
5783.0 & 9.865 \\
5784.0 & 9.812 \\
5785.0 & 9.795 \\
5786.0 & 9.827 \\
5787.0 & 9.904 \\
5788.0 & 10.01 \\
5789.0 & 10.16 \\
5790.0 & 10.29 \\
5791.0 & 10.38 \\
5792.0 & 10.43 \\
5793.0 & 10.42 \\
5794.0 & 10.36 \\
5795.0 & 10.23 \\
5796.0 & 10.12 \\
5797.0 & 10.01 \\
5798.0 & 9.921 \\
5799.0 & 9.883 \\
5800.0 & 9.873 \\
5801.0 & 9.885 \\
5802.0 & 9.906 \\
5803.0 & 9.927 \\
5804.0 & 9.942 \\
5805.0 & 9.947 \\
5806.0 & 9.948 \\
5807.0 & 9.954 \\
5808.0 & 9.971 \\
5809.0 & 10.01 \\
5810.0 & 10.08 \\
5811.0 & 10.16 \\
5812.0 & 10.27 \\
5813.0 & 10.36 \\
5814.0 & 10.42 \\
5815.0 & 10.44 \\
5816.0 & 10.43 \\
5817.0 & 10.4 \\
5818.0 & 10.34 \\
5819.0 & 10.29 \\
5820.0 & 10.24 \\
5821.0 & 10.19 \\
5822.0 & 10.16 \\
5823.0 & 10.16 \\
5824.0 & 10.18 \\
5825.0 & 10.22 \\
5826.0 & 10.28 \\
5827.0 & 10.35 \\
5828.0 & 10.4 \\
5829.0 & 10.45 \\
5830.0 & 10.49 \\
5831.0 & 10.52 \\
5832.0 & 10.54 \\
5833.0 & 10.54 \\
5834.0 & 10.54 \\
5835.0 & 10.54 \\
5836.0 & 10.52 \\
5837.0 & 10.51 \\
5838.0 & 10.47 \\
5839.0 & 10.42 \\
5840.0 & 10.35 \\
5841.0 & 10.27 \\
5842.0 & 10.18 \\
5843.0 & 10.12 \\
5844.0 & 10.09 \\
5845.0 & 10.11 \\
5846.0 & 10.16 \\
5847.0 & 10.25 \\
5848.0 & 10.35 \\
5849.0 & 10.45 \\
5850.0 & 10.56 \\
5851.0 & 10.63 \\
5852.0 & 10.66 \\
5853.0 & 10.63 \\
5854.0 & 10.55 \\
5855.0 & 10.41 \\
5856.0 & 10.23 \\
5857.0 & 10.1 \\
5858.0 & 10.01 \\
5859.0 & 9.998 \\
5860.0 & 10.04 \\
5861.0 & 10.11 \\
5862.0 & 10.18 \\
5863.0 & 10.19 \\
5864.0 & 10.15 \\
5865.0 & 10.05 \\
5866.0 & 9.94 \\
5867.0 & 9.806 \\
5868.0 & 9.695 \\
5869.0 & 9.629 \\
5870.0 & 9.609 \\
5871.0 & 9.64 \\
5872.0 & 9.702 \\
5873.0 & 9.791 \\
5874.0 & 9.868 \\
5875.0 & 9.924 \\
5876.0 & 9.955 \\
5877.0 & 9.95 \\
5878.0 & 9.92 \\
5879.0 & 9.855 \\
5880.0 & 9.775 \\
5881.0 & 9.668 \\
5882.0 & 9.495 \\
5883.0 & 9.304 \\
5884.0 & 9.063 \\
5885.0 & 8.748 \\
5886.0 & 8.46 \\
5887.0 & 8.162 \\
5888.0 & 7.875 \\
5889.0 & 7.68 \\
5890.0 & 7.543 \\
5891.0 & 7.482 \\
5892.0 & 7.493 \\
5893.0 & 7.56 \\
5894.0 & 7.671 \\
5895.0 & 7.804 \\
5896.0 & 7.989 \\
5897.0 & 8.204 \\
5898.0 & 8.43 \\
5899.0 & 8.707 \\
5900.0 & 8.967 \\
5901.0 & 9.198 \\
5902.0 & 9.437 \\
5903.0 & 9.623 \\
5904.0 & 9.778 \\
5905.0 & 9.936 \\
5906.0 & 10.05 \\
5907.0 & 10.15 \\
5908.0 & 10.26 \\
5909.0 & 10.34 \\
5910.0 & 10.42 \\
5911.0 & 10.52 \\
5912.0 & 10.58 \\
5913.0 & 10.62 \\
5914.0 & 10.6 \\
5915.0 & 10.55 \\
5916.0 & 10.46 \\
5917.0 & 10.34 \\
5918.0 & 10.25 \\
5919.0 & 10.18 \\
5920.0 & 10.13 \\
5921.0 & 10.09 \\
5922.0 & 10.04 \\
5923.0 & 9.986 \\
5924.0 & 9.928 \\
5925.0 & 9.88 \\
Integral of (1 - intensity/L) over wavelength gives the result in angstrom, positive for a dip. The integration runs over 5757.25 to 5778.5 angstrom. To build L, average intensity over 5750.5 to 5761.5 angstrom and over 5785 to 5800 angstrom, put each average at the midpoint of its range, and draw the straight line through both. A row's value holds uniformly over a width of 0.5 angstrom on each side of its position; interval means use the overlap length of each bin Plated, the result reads -0.4 angstrom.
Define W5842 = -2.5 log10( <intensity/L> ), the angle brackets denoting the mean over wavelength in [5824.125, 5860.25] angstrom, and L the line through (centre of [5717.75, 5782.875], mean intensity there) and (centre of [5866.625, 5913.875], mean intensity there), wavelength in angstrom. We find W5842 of -0.08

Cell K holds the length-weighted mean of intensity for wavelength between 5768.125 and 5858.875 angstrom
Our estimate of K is 10.3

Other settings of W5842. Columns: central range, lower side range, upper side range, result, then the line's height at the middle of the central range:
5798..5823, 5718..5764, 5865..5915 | -0.03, 9.82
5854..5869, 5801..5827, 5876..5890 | -0.07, 9.4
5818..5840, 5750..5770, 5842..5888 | -0.04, 10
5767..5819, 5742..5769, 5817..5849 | 0.01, 10.3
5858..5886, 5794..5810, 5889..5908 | -0.08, 9.04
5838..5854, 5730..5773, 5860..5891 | -0.08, 9.64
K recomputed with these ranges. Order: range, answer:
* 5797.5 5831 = 10.2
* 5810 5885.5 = 10.1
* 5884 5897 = 7.93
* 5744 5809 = 10.2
